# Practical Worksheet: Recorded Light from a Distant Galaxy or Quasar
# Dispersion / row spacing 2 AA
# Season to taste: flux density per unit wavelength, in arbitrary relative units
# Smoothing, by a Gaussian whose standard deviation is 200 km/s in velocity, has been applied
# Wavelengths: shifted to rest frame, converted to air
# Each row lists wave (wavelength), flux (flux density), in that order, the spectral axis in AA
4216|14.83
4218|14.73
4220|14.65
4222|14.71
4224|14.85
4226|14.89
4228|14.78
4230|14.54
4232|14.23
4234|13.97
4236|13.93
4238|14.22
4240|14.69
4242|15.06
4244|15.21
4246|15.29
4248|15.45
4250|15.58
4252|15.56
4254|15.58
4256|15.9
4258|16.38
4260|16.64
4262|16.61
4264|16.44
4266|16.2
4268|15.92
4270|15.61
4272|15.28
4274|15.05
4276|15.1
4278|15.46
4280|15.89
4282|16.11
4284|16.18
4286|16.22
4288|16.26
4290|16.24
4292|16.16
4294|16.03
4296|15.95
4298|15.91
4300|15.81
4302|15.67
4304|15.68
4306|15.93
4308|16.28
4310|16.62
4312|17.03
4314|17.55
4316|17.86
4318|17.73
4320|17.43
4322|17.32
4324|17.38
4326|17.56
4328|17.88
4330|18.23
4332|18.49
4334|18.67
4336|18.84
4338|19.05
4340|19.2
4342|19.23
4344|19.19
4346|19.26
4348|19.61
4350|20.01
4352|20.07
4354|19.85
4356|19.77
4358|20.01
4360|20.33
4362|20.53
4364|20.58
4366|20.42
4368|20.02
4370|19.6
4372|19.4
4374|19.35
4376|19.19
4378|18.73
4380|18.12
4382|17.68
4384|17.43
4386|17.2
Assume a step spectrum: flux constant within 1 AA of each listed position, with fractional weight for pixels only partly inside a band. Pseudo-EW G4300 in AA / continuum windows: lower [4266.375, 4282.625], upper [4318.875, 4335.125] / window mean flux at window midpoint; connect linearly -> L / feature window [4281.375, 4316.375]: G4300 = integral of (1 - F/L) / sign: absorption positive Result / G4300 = 0.7 AA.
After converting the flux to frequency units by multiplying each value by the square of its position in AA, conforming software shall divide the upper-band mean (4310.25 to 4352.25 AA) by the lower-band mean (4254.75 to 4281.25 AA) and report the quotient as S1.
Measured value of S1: 1.19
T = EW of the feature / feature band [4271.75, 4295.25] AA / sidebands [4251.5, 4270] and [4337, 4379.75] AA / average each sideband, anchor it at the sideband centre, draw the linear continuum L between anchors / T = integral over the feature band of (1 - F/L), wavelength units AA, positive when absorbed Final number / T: 1.5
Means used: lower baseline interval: 16.1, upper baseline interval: 19.7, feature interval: 15.9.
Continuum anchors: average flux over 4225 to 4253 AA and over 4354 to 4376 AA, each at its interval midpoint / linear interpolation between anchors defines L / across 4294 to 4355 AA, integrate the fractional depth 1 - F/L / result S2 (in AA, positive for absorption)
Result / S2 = 1.72 AA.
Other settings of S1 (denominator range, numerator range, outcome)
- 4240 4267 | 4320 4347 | 1.21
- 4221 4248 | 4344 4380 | 1.43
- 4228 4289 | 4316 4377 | 1.29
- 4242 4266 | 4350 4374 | 1.33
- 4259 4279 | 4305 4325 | 1.10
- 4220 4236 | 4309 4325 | 1.25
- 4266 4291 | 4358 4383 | 1.29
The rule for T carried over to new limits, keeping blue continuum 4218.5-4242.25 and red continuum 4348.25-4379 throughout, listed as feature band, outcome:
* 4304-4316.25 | 0.7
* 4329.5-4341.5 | 0.0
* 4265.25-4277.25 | 0.5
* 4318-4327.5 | 0.4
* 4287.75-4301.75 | 0.9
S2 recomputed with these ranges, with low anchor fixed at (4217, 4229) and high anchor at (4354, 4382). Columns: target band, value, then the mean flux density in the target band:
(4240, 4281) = 0.85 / 15.7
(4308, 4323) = 0.49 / 17.3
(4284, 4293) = 0.40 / 16.2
